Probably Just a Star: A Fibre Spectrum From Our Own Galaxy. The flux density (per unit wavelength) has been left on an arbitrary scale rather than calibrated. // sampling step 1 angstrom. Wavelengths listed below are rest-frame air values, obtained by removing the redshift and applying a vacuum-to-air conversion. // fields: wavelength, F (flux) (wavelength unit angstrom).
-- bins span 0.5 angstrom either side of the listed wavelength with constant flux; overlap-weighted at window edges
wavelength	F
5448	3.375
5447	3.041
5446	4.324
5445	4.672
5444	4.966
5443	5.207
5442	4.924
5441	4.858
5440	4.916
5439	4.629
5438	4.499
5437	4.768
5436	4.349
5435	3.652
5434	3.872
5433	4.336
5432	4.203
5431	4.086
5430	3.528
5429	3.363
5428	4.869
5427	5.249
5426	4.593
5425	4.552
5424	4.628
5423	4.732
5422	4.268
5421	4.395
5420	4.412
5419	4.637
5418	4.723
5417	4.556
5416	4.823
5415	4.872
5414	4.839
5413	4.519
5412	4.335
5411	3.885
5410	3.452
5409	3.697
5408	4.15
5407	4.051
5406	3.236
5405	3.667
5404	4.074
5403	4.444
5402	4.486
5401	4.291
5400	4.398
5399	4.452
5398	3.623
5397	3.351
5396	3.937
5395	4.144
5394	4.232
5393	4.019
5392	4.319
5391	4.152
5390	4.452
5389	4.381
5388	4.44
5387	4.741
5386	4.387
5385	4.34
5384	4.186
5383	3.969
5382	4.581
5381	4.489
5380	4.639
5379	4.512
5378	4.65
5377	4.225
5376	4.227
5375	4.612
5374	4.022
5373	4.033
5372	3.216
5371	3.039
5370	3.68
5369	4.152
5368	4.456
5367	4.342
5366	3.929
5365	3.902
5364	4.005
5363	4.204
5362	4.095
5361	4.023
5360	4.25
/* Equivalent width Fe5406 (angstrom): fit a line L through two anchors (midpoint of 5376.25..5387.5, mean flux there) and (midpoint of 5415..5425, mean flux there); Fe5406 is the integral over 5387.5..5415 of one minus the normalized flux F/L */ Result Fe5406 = 2.3 angstrom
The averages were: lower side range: 4.42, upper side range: 4.59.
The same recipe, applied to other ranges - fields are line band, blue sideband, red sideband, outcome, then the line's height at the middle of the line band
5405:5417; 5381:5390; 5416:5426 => 0.9 angstrom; 4.51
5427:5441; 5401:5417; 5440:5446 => 1.2 angstrom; 4.69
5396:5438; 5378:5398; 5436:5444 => 2.9 angstrom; 4.57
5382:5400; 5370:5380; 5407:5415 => -0.4 angstrom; 4.11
